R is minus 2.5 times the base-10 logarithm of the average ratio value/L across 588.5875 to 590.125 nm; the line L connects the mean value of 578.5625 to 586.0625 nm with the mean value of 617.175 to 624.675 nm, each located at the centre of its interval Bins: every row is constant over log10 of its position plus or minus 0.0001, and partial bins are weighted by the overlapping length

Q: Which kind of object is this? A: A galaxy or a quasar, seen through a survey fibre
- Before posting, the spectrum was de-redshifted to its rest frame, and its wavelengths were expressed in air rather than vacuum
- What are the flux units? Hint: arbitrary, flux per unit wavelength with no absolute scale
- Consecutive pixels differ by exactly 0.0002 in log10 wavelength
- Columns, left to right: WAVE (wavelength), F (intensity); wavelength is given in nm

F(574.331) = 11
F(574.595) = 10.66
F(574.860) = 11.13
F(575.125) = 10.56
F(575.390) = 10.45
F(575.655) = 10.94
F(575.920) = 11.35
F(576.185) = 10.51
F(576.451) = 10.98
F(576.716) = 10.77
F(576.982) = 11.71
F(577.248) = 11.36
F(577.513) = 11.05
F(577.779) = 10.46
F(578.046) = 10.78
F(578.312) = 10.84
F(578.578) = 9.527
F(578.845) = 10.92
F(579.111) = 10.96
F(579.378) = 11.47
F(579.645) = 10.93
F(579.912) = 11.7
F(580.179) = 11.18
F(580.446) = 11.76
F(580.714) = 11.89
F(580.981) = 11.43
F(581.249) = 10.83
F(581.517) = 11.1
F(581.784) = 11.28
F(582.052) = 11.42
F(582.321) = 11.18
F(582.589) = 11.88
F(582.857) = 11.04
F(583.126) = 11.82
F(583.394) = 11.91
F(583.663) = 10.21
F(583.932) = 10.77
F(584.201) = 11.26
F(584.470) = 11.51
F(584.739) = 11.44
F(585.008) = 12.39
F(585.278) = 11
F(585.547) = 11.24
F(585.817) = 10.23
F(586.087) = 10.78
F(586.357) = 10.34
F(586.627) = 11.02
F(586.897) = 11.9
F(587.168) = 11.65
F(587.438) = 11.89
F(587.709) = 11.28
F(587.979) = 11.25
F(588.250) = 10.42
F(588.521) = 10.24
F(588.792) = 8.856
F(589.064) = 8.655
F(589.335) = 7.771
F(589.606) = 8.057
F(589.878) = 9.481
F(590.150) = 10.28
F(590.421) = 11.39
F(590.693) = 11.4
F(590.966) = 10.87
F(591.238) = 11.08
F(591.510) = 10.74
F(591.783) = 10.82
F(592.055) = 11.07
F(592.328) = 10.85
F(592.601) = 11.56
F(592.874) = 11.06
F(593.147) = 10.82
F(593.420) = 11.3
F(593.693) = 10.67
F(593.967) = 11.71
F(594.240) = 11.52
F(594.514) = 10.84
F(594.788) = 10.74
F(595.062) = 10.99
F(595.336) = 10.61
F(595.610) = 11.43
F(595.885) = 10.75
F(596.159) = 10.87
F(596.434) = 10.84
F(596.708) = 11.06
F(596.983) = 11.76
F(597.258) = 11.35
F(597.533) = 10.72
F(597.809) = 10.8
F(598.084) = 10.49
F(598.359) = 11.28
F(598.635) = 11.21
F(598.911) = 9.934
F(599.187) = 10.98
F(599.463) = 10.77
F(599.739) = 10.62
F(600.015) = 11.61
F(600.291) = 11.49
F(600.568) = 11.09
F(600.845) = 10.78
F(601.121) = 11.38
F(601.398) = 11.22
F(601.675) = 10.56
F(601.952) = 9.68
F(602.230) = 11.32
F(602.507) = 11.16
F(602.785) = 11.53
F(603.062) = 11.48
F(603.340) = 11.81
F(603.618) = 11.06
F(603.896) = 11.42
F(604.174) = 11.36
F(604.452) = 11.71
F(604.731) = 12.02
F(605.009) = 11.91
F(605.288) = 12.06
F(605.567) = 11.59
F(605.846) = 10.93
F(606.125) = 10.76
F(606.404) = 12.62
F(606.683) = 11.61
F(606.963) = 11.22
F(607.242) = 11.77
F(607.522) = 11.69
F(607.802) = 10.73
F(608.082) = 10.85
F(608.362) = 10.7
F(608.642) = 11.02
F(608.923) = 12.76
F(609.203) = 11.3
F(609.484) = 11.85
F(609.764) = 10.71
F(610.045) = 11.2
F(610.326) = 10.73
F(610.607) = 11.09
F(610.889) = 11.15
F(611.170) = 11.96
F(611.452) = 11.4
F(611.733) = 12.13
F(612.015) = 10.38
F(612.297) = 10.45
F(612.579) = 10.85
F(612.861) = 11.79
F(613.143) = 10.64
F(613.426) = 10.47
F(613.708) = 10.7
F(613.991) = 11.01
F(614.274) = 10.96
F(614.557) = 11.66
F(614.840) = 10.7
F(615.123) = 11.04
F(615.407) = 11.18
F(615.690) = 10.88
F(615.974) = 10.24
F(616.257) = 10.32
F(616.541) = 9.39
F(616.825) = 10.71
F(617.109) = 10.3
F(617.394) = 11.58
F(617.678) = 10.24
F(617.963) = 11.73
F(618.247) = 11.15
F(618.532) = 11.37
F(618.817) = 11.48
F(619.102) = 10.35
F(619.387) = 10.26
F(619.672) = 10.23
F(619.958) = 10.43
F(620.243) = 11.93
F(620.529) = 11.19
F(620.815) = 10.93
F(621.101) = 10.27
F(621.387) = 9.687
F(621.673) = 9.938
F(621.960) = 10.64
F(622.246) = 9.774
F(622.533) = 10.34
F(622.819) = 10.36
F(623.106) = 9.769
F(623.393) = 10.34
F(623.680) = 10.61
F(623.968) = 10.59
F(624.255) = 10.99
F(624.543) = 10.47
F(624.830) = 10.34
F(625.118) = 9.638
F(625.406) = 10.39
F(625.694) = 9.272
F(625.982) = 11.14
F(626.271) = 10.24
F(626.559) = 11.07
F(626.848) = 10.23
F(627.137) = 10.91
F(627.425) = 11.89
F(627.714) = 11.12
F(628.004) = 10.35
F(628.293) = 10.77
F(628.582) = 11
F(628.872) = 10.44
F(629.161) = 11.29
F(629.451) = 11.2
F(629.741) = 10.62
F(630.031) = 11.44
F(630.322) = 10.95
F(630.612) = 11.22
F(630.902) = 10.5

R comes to 0.26 mag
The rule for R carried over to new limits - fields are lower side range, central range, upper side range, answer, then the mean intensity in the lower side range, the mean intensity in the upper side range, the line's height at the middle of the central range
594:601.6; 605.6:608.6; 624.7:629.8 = -0.04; 11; 10.7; 10.9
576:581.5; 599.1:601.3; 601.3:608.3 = 0.02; 11.1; 11.4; 11.3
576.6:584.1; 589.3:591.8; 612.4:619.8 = 0.08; 11.2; 10.8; 11.1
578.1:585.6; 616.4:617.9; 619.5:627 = 0.00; 11.2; 10.4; 10.5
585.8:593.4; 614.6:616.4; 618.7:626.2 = -0.03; 10.6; 10.4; 10.5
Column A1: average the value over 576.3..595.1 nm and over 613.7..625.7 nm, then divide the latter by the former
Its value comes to 1.0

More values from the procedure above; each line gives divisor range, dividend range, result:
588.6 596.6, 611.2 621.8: 1.02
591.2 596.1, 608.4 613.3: 1.02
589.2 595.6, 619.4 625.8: 0.97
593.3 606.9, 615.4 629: 0.95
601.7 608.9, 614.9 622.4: 0.94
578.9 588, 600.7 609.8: 1.01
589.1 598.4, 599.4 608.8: 1.05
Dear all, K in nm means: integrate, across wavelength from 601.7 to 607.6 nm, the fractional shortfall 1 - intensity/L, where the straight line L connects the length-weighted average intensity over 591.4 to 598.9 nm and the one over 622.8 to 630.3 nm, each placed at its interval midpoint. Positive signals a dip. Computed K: -0.293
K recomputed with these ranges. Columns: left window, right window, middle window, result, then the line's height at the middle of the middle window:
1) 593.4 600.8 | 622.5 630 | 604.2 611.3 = -0.374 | 10.9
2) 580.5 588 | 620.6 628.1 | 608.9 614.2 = -0.216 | 10.7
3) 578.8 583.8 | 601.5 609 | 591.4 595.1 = 0.095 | 11.3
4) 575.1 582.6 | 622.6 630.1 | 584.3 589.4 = 0.104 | 11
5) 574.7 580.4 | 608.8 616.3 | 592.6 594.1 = -0.019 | 11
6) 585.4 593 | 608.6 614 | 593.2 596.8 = -0.095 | 10.7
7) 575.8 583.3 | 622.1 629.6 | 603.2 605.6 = -0.183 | 10.8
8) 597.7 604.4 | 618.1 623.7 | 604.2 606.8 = -0.174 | 10.9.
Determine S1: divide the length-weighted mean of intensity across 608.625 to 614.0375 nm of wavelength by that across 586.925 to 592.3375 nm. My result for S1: 1.07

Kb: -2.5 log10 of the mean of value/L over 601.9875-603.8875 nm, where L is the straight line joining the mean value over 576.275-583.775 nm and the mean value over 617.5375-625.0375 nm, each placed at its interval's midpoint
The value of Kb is -0.045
